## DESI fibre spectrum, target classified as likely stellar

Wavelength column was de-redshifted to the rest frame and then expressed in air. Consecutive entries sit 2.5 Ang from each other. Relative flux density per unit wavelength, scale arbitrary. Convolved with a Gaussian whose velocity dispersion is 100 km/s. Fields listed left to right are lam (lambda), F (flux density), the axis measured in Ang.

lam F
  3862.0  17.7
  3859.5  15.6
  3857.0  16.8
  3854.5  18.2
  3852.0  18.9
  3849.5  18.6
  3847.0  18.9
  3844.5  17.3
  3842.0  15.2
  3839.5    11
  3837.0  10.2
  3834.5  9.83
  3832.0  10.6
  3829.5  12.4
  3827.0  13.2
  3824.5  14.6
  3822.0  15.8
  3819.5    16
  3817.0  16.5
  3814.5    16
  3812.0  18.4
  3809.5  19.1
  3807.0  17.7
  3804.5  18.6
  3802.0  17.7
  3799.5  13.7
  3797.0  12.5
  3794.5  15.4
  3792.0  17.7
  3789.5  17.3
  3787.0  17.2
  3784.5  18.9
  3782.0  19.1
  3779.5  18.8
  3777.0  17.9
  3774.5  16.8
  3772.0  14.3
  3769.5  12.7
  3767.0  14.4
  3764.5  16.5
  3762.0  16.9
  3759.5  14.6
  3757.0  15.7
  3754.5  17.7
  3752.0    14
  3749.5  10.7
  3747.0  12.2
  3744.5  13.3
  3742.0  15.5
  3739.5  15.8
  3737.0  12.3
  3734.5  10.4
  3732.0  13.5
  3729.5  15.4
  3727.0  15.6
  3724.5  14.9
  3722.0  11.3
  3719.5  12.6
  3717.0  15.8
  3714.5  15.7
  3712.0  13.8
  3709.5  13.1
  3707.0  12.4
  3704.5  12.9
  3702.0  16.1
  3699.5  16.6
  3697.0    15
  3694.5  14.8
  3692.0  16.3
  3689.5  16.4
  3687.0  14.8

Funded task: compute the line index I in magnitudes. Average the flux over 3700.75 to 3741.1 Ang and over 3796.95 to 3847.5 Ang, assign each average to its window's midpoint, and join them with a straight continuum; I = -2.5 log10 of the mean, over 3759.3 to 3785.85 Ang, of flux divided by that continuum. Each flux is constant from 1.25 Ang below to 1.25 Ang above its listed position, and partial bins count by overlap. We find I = -0.14 mag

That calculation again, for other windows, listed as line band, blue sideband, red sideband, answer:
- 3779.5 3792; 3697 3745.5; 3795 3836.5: -0.22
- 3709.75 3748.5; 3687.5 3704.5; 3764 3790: 0.16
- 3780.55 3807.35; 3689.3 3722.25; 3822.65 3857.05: -0.16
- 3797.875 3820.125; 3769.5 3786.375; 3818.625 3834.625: -0.16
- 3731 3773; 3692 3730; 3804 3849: 0.04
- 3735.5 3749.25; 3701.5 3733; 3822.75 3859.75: 0.05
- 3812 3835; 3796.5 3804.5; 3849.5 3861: 0.14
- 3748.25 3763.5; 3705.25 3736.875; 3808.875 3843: -0.09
